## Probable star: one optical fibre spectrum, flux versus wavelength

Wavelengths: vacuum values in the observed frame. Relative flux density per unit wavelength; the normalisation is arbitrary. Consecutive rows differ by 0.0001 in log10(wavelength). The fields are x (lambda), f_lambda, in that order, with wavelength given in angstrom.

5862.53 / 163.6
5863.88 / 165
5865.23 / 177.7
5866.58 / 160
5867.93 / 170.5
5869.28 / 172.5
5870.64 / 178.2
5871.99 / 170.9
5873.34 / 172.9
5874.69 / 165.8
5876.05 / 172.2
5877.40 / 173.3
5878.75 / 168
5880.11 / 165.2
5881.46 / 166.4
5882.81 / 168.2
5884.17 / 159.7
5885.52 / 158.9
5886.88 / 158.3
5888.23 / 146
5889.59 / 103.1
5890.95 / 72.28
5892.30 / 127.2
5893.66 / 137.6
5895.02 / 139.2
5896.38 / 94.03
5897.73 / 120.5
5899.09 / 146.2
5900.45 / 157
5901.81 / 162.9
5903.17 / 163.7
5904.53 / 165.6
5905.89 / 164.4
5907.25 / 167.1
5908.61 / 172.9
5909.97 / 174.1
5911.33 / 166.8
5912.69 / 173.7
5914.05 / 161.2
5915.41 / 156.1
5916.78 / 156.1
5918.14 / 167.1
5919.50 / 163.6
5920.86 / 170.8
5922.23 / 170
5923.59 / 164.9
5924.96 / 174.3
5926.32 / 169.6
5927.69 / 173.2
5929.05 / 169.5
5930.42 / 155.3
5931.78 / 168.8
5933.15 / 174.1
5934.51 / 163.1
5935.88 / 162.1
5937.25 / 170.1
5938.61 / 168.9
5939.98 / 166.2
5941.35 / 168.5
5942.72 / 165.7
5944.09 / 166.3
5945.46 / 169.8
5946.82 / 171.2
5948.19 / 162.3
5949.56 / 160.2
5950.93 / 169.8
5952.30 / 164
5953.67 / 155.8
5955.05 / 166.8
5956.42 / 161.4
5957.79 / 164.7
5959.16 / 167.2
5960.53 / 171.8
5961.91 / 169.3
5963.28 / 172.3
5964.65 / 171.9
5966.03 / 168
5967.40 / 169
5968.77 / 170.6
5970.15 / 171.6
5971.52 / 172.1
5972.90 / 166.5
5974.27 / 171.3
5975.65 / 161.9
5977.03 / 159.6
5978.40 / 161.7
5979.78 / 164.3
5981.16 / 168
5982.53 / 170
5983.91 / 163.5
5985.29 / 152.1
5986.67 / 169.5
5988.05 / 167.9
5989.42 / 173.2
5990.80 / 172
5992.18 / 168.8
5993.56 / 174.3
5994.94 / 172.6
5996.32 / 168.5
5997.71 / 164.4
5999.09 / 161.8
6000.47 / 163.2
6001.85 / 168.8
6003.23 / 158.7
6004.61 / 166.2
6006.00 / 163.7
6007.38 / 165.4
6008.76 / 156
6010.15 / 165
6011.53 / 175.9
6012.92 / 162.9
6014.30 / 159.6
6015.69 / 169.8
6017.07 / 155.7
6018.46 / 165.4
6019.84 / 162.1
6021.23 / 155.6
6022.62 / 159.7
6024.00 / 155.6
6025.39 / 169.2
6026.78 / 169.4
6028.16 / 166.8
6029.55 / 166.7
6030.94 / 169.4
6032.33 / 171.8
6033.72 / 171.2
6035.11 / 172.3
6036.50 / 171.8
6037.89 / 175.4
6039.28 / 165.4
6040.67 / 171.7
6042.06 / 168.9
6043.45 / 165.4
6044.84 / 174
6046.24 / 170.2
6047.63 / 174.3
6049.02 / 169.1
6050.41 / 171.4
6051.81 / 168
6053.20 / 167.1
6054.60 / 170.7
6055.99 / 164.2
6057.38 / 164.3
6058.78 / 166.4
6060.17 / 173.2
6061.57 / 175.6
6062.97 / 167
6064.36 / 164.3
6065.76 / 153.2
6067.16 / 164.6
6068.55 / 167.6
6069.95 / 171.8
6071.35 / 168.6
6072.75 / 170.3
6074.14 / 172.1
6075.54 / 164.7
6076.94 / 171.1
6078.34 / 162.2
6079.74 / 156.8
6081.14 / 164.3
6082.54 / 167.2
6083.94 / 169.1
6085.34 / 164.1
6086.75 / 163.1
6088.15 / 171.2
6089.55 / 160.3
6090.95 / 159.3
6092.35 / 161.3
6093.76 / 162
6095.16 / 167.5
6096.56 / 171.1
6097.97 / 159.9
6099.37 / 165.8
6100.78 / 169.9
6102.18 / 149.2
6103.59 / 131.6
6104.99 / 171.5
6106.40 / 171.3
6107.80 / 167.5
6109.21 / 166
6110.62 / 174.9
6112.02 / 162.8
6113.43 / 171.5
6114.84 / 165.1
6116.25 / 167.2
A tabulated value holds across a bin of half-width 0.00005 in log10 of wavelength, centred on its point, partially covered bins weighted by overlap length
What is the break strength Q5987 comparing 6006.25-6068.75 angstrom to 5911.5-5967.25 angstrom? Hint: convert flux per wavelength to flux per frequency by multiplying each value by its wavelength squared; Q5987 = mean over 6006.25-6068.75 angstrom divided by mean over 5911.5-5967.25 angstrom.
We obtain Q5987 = 1.0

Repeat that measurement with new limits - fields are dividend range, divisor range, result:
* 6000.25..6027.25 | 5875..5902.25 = 1.18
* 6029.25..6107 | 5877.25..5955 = 1.10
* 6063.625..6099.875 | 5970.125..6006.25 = 1.02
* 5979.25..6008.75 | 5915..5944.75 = 1.02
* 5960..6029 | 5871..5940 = 1.08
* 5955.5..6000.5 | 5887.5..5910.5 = 1.21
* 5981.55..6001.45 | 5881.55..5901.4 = 1.27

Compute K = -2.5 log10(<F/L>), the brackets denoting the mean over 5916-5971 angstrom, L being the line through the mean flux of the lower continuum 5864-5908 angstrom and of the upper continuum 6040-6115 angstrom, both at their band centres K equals -0.06 mag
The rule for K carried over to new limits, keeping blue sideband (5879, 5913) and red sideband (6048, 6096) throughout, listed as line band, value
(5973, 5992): -0.056 mag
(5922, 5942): -0.103 mag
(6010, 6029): -0.017 mag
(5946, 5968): -0.078 mag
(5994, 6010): -0.034 mag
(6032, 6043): -0.052 mag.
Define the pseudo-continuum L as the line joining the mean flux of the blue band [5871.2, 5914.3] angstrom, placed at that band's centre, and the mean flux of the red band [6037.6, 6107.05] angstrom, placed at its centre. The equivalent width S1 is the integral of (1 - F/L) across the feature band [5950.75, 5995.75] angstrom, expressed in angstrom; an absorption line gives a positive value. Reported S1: -2.30 angstrom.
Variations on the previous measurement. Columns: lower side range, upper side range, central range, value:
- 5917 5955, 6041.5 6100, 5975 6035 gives 0.49 angstrom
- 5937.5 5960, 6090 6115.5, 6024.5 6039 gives -0.47 angstrom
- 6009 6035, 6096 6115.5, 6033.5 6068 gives -0.84 angstrom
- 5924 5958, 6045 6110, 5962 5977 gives -0.25 angstrom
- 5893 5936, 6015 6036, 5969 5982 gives -0.27 angstrom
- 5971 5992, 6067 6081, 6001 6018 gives 0.26 angstrom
